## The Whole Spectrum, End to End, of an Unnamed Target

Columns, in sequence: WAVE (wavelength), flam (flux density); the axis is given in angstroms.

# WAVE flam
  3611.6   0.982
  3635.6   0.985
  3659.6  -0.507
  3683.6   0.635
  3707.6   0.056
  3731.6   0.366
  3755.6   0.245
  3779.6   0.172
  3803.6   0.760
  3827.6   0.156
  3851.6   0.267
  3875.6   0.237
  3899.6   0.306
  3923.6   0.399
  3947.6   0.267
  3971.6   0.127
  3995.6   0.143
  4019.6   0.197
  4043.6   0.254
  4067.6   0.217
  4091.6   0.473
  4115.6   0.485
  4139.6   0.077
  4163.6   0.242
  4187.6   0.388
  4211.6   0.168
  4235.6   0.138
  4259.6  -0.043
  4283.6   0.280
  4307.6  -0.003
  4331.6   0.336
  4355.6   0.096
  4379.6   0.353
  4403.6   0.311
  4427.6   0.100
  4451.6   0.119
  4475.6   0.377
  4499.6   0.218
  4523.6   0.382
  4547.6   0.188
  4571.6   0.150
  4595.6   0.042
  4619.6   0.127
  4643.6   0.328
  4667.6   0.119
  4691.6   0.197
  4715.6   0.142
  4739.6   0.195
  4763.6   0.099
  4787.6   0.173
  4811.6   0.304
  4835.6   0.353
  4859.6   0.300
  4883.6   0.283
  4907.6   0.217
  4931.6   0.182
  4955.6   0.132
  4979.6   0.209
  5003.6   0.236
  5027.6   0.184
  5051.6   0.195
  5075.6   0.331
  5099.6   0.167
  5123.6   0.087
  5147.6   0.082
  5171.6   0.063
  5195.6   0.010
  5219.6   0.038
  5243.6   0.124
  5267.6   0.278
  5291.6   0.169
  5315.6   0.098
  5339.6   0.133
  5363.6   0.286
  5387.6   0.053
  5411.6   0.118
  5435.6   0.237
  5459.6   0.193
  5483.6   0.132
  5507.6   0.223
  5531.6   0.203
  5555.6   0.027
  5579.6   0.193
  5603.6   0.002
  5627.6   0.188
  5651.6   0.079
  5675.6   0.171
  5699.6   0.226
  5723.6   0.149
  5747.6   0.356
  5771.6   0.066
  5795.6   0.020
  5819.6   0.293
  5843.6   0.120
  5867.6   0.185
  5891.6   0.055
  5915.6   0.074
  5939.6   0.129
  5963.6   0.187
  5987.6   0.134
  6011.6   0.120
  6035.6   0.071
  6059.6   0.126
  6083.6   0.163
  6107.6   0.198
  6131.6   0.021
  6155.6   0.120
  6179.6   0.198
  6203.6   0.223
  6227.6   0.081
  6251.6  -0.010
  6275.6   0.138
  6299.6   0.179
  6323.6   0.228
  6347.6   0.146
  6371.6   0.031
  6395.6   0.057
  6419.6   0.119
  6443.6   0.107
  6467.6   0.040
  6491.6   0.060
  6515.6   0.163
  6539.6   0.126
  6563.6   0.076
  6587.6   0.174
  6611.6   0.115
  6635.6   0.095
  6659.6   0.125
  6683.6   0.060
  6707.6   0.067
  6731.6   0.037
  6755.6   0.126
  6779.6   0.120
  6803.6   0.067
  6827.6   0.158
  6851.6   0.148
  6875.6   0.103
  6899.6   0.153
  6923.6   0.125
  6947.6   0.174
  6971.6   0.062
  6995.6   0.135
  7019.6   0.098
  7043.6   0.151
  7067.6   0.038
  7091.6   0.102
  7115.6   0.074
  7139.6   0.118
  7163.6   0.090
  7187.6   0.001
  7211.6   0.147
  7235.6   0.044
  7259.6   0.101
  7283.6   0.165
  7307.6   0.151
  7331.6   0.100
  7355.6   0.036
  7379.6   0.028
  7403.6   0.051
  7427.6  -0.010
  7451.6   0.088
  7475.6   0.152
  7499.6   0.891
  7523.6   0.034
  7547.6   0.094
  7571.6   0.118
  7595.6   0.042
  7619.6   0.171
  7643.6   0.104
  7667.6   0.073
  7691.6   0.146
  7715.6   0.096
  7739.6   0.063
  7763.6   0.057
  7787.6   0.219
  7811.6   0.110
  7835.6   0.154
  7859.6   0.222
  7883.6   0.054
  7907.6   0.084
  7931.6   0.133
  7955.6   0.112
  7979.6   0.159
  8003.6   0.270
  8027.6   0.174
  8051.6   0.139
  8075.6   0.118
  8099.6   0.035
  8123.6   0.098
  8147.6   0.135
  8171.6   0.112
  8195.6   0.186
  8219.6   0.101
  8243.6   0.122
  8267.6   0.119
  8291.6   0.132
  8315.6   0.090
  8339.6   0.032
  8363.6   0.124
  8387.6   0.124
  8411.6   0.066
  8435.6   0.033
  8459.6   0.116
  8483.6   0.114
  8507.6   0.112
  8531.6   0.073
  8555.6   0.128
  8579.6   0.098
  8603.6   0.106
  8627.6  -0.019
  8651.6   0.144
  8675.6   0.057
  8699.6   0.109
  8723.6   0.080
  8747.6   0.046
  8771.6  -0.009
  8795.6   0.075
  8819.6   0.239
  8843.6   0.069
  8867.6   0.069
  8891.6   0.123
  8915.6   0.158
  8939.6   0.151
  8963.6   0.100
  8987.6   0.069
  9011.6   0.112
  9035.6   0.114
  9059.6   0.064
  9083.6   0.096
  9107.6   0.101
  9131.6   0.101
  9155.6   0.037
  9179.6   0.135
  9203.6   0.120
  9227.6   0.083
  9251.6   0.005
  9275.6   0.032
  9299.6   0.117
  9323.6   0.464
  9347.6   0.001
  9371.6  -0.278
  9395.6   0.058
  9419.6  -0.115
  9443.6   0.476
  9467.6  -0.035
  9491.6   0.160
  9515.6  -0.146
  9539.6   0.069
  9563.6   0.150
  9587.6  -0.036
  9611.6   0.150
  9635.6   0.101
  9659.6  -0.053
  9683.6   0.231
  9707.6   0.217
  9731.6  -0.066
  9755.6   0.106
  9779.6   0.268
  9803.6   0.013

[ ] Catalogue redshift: 1.01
